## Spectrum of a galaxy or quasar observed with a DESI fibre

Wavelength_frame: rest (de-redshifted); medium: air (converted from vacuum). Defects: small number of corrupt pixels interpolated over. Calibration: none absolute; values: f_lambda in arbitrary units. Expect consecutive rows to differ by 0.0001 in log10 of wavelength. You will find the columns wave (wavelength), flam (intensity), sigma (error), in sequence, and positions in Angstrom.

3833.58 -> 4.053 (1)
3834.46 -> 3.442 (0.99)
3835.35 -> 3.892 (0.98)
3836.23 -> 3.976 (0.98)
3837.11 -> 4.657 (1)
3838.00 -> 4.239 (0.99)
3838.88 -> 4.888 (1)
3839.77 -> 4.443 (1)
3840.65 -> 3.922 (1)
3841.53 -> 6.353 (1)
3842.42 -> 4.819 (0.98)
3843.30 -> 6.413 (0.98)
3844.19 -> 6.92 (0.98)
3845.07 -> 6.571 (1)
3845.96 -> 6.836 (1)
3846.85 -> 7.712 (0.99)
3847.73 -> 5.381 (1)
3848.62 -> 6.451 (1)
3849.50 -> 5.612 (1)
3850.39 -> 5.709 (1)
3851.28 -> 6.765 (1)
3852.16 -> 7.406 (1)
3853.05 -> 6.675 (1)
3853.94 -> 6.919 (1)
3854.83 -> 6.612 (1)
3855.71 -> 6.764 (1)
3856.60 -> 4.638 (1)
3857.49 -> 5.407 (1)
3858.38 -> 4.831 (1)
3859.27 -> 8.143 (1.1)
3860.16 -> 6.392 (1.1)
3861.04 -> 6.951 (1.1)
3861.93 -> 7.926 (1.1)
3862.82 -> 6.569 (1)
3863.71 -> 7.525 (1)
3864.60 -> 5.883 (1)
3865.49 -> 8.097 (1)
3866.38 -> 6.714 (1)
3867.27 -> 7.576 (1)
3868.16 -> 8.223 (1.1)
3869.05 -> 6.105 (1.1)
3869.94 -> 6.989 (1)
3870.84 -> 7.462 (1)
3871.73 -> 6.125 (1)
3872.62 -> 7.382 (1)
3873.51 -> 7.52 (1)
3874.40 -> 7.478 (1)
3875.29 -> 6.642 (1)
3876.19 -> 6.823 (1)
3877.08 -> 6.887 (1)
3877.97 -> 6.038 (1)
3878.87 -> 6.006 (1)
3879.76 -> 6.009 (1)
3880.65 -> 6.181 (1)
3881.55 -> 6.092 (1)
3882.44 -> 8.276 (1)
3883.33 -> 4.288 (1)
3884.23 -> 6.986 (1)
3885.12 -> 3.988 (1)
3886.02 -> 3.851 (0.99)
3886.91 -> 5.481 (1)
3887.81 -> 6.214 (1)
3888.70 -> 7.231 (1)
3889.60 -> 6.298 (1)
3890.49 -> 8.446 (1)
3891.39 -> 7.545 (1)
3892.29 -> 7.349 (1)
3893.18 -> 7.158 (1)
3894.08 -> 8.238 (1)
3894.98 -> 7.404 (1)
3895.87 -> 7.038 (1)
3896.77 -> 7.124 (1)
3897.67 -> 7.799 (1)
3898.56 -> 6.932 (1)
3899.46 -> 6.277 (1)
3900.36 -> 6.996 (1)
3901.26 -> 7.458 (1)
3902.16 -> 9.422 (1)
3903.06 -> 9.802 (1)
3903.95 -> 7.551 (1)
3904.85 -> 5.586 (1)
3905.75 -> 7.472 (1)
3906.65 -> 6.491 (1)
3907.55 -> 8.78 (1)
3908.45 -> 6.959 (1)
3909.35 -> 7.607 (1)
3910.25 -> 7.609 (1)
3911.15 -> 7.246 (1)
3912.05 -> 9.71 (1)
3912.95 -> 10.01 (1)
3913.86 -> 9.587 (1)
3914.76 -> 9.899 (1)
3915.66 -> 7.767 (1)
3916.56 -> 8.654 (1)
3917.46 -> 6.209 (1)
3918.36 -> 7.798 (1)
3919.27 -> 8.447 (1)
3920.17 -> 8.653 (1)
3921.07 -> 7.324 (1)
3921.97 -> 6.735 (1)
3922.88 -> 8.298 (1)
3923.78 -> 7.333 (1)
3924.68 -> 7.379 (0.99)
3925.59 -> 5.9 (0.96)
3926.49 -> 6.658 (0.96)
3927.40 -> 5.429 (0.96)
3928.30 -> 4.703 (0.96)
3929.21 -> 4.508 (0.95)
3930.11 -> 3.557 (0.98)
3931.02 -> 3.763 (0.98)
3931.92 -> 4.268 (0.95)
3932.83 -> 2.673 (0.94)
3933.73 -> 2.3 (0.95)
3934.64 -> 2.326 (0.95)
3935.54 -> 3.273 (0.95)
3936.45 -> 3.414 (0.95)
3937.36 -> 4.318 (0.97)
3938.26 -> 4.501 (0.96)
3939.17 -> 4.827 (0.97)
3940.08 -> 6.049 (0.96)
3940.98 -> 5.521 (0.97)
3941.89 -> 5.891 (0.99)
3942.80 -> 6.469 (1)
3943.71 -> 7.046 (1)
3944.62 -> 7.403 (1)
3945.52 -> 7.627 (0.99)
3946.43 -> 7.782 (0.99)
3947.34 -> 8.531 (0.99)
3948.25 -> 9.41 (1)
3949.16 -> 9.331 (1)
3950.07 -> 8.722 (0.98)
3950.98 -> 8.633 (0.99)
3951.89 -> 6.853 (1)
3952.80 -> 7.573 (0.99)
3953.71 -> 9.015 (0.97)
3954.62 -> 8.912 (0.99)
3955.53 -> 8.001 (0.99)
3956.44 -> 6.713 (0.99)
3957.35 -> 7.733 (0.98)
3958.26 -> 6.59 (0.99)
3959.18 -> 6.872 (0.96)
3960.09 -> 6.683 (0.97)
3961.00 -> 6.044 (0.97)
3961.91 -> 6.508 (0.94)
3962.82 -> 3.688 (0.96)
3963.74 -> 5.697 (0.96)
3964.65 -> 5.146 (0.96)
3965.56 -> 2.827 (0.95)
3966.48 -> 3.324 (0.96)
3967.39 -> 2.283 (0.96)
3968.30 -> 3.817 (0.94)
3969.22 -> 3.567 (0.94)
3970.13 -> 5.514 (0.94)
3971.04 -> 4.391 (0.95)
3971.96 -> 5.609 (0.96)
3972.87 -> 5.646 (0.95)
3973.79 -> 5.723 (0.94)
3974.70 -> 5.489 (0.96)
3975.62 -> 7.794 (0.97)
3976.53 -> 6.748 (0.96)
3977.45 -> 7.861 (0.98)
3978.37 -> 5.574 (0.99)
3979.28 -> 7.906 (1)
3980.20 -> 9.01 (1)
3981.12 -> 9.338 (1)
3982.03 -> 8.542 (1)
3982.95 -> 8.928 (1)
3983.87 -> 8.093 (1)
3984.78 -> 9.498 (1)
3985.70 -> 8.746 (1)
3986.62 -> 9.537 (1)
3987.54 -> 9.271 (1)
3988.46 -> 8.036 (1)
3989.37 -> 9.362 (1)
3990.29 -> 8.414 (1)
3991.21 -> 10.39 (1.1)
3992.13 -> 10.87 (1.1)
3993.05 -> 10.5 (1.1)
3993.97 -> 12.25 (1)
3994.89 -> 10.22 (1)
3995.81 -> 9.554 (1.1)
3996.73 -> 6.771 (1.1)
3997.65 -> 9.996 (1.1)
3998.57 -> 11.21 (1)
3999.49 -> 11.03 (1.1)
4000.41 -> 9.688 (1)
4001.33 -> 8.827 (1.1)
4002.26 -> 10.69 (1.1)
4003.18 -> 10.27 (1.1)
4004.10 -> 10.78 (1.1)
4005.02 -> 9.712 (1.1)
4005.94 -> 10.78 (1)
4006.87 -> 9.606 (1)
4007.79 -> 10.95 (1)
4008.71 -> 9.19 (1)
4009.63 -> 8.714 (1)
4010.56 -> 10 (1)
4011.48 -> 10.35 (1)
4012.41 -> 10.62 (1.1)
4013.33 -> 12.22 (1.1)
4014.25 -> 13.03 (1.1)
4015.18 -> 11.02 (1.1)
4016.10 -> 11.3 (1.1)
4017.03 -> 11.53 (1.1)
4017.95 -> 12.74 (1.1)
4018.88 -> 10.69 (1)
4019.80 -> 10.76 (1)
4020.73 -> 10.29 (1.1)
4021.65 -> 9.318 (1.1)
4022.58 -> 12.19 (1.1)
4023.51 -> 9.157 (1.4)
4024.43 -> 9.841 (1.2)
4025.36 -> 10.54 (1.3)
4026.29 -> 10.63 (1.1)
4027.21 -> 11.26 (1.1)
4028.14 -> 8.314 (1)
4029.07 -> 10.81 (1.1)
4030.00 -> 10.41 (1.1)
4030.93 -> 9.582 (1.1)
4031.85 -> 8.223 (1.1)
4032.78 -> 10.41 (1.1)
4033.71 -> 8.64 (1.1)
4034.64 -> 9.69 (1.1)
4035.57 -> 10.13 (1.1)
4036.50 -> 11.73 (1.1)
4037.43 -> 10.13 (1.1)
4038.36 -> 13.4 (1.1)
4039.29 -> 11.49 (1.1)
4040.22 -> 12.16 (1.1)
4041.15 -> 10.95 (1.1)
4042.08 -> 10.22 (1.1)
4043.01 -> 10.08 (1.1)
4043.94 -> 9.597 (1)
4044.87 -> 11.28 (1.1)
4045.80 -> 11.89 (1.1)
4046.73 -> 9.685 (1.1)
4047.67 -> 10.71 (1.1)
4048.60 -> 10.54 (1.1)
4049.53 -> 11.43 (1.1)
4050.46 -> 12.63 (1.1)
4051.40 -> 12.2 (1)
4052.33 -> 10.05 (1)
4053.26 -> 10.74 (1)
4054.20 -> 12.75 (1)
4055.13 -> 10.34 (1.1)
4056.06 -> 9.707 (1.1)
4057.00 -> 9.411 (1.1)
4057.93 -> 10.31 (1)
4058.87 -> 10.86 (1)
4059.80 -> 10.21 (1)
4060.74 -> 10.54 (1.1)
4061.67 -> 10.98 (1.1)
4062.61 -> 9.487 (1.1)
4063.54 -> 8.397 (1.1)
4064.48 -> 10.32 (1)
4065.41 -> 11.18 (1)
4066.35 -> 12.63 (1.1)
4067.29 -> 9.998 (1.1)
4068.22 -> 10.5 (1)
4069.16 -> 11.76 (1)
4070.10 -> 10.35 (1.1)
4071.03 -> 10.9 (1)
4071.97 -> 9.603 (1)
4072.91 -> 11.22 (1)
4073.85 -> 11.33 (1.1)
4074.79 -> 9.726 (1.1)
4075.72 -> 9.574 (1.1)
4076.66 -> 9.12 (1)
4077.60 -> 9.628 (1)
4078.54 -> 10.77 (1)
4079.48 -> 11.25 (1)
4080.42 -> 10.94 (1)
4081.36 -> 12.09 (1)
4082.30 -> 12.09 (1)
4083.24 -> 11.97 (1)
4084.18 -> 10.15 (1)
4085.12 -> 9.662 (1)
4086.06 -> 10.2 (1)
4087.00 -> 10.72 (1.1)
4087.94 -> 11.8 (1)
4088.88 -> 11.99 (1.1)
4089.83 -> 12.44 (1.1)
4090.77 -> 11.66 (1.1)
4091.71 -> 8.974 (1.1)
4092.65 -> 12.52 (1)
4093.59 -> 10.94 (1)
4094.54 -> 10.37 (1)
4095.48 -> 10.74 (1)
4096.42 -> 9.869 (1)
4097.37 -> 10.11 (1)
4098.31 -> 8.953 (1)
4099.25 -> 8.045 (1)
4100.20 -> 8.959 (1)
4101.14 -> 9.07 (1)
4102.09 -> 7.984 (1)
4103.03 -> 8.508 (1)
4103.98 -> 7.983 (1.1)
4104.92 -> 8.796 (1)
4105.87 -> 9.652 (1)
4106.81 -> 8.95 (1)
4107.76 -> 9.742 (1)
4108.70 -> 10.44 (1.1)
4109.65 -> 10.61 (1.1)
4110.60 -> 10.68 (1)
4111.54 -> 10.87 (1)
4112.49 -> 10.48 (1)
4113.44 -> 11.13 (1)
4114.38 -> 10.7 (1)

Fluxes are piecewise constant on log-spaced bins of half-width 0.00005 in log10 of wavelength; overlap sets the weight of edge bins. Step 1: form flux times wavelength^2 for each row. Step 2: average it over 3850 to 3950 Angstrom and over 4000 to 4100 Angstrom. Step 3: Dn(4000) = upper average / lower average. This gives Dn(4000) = 1.70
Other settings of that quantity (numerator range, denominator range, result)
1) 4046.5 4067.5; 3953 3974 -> 1.97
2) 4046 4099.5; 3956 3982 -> 1.90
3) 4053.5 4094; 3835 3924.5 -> 1.72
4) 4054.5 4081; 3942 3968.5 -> 1.63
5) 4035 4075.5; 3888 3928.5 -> 1.53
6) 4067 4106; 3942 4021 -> 1.29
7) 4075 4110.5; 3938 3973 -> 1.72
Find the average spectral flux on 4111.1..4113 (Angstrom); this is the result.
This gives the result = 10.6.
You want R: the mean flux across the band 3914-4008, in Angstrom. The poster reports 7.25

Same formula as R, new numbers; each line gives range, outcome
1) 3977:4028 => 9.95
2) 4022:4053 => 10.6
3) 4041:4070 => 10.7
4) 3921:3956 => 6.2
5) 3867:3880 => 6.89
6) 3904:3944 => 6.34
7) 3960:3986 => 6.19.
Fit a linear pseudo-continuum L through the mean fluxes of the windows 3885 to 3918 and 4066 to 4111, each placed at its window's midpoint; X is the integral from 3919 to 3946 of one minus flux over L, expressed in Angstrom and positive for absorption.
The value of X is 8.17 Angstrom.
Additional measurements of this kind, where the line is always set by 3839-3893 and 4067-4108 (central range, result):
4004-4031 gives -4.4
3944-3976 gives 6.4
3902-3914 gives -1.4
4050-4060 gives -1.2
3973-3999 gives -0.6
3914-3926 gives -0.6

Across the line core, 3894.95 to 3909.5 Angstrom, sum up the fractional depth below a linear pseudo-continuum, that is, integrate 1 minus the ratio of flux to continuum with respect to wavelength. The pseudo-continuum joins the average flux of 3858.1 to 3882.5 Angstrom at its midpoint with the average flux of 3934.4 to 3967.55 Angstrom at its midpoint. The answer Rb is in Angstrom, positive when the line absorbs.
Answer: -1.7 Angstrom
